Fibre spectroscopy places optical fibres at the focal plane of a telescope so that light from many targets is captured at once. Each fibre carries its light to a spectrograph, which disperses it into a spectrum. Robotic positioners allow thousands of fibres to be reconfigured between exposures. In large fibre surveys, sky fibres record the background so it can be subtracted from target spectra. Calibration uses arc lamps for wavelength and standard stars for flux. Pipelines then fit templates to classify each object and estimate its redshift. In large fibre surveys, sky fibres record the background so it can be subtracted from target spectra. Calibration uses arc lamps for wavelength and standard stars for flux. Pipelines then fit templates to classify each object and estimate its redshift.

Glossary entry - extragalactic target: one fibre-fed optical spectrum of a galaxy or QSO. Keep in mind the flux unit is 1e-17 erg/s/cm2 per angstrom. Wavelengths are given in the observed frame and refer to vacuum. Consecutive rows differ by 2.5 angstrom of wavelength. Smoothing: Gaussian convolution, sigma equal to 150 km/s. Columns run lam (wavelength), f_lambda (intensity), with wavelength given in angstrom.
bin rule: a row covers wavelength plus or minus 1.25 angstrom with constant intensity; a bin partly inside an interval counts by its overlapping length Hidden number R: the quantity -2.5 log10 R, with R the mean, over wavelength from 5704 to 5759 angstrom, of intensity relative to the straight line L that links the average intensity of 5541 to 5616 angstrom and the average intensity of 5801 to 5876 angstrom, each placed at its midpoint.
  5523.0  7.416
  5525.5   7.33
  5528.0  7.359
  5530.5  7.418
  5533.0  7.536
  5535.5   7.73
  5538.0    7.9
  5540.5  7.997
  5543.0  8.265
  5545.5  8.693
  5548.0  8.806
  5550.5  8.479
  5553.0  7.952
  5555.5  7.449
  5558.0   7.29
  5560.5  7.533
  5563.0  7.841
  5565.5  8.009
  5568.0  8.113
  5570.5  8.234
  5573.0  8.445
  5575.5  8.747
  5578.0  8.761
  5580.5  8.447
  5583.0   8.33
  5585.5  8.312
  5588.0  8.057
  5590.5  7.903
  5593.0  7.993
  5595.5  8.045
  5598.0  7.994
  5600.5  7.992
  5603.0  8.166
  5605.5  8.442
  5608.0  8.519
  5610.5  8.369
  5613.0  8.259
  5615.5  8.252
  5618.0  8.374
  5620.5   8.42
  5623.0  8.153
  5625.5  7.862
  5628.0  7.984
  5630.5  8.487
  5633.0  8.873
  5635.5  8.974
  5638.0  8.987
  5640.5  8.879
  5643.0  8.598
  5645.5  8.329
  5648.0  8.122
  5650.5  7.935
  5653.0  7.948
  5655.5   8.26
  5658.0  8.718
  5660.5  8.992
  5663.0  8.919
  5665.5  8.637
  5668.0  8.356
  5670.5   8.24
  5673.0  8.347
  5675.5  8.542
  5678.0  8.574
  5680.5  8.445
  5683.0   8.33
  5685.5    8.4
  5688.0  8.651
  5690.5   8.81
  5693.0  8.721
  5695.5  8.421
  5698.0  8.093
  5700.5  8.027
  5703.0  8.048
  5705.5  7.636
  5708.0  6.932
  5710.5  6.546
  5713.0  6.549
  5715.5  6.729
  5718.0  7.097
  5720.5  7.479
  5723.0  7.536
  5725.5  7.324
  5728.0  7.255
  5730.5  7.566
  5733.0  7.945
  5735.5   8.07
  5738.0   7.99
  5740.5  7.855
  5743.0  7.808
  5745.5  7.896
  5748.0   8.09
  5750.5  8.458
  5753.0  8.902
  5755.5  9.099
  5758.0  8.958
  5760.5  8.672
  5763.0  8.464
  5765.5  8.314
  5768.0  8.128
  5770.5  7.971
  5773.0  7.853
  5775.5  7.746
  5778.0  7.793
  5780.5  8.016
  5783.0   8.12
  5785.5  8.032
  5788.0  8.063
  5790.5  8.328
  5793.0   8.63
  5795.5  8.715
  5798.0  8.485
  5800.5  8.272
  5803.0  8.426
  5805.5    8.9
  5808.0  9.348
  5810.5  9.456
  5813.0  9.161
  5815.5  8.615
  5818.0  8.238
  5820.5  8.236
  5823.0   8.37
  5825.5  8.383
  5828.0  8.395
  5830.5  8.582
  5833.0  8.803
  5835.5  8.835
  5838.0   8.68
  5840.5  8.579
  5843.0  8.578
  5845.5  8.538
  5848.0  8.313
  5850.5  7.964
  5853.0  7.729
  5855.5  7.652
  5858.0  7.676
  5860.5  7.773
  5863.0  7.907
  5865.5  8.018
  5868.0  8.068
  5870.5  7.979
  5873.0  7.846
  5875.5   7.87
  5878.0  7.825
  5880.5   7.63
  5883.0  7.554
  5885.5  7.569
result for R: 0.08 mag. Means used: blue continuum 8.19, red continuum 8.37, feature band 7.71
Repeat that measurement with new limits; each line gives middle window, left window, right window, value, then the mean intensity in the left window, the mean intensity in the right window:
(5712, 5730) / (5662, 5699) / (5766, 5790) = 0.16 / 8.5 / 7.99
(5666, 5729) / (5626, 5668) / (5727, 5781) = 0.06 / 8.52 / 8.14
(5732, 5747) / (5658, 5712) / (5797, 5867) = 0.05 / 8.27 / 8.42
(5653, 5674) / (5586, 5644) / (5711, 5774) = -0.05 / 8.33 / 7.9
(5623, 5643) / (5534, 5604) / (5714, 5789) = -0.06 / 8.12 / 7.97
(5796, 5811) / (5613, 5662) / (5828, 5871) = -0.06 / 8.43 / 8.23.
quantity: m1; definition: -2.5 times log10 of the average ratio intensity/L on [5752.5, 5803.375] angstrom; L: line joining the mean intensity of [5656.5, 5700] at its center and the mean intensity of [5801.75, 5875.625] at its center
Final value 0.01 mag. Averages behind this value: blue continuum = 8.53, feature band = 8.32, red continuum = 8.37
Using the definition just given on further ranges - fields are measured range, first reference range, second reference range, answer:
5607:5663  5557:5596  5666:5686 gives -0.02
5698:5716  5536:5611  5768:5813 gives 0.14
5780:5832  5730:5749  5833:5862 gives -0.05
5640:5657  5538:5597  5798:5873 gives -0.01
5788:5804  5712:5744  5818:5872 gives -0.07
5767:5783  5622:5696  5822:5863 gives 0.06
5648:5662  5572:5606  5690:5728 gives -0.07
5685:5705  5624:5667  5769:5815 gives 0.01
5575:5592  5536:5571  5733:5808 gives -0.04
